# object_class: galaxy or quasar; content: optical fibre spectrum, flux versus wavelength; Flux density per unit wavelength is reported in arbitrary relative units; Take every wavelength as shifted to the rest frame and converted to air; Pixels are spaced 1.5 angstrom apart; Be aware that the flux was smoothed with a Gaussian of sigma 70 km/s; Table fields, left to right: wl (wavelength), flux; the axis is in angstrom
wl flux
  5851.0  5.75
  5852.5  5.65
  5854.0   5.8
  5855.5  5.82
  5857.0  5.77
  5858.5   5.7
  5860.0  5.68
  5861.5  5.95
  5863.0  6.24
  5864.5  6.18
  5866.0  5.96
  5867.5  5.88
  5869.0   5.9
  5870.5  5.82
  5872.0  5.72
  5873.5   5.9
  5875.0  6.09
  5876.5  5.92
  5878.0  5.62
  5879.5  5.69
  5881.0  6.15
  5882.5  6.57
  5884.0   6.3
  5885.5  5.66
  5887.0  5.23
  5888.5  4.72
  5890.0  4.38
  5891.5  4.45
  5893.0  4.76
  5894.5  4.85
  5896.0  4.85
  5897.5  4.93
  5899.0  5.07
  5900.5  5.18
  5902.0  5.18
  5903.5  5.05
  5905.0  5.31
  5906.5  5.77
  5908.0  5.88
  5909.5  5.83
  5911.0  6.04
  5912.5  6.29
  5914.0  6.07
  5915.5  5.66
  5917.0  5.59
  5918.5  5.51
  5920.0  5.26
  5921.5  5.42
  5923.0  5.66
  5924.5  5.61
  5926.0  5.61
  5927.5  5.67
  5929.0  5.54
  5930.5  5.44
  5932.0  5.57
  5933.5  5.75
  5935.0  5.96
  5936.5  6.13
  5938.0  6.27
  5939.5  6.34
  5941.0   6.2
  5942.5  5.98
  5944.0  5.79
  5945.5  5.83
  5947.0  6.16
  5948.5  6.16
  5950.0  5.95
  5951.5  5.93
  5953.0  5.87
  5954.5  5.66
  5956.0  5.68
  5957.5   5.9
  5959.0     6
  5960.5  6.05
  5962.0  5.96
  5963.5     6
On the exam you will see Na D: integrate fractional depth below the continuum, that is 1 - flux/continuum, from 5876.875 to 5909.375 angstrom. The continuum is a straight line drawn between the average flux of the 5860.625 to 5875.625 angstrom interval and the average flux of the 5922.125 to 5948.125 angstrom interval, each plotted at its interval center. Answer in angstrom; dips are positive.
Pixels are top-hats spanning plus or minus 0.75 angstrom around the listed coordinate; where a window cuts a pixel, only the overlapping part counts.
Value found 3.2 angstrom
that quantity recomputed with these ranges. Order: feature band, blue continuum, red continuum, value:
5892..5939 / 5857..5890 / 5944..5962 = 2.7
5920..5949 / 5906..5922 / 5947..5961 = 0.1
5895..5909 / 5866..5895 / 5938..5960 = 1.1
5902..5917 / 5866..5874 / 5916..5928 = -0.3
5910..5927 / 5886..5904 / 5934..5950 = -0.7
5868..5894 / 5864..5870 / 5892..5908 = 0.2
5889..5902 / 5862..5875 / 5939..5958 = 2.5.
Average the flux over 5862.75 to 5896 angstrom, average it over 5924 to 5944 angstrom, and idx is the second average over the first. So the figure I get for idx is 1.04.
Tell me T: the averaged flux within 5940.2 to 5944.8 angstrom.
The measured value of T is 5.99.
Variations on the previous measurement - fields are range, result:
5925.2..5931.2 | 5.57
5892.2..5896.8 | 4.82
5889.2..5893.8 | 4.54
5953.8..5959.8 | 5.81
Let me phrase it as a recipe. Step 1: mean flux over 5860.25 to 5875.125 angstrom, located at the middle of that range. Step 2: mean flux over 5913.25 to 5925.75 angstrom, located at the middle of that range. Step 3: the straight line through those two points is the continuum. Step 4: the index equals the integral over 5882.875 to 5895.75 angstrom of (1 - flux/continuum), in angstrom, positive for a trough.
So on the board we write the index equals 1.6 angstrom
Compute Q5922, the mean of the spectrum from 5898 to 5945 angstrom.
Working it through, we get 5.69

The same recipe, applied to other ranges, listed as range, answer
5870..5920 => 5.51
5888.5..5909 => 5.05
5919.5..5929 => 5.55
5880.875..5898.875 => 5.2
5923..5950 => 5.88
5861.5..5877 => 5.96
